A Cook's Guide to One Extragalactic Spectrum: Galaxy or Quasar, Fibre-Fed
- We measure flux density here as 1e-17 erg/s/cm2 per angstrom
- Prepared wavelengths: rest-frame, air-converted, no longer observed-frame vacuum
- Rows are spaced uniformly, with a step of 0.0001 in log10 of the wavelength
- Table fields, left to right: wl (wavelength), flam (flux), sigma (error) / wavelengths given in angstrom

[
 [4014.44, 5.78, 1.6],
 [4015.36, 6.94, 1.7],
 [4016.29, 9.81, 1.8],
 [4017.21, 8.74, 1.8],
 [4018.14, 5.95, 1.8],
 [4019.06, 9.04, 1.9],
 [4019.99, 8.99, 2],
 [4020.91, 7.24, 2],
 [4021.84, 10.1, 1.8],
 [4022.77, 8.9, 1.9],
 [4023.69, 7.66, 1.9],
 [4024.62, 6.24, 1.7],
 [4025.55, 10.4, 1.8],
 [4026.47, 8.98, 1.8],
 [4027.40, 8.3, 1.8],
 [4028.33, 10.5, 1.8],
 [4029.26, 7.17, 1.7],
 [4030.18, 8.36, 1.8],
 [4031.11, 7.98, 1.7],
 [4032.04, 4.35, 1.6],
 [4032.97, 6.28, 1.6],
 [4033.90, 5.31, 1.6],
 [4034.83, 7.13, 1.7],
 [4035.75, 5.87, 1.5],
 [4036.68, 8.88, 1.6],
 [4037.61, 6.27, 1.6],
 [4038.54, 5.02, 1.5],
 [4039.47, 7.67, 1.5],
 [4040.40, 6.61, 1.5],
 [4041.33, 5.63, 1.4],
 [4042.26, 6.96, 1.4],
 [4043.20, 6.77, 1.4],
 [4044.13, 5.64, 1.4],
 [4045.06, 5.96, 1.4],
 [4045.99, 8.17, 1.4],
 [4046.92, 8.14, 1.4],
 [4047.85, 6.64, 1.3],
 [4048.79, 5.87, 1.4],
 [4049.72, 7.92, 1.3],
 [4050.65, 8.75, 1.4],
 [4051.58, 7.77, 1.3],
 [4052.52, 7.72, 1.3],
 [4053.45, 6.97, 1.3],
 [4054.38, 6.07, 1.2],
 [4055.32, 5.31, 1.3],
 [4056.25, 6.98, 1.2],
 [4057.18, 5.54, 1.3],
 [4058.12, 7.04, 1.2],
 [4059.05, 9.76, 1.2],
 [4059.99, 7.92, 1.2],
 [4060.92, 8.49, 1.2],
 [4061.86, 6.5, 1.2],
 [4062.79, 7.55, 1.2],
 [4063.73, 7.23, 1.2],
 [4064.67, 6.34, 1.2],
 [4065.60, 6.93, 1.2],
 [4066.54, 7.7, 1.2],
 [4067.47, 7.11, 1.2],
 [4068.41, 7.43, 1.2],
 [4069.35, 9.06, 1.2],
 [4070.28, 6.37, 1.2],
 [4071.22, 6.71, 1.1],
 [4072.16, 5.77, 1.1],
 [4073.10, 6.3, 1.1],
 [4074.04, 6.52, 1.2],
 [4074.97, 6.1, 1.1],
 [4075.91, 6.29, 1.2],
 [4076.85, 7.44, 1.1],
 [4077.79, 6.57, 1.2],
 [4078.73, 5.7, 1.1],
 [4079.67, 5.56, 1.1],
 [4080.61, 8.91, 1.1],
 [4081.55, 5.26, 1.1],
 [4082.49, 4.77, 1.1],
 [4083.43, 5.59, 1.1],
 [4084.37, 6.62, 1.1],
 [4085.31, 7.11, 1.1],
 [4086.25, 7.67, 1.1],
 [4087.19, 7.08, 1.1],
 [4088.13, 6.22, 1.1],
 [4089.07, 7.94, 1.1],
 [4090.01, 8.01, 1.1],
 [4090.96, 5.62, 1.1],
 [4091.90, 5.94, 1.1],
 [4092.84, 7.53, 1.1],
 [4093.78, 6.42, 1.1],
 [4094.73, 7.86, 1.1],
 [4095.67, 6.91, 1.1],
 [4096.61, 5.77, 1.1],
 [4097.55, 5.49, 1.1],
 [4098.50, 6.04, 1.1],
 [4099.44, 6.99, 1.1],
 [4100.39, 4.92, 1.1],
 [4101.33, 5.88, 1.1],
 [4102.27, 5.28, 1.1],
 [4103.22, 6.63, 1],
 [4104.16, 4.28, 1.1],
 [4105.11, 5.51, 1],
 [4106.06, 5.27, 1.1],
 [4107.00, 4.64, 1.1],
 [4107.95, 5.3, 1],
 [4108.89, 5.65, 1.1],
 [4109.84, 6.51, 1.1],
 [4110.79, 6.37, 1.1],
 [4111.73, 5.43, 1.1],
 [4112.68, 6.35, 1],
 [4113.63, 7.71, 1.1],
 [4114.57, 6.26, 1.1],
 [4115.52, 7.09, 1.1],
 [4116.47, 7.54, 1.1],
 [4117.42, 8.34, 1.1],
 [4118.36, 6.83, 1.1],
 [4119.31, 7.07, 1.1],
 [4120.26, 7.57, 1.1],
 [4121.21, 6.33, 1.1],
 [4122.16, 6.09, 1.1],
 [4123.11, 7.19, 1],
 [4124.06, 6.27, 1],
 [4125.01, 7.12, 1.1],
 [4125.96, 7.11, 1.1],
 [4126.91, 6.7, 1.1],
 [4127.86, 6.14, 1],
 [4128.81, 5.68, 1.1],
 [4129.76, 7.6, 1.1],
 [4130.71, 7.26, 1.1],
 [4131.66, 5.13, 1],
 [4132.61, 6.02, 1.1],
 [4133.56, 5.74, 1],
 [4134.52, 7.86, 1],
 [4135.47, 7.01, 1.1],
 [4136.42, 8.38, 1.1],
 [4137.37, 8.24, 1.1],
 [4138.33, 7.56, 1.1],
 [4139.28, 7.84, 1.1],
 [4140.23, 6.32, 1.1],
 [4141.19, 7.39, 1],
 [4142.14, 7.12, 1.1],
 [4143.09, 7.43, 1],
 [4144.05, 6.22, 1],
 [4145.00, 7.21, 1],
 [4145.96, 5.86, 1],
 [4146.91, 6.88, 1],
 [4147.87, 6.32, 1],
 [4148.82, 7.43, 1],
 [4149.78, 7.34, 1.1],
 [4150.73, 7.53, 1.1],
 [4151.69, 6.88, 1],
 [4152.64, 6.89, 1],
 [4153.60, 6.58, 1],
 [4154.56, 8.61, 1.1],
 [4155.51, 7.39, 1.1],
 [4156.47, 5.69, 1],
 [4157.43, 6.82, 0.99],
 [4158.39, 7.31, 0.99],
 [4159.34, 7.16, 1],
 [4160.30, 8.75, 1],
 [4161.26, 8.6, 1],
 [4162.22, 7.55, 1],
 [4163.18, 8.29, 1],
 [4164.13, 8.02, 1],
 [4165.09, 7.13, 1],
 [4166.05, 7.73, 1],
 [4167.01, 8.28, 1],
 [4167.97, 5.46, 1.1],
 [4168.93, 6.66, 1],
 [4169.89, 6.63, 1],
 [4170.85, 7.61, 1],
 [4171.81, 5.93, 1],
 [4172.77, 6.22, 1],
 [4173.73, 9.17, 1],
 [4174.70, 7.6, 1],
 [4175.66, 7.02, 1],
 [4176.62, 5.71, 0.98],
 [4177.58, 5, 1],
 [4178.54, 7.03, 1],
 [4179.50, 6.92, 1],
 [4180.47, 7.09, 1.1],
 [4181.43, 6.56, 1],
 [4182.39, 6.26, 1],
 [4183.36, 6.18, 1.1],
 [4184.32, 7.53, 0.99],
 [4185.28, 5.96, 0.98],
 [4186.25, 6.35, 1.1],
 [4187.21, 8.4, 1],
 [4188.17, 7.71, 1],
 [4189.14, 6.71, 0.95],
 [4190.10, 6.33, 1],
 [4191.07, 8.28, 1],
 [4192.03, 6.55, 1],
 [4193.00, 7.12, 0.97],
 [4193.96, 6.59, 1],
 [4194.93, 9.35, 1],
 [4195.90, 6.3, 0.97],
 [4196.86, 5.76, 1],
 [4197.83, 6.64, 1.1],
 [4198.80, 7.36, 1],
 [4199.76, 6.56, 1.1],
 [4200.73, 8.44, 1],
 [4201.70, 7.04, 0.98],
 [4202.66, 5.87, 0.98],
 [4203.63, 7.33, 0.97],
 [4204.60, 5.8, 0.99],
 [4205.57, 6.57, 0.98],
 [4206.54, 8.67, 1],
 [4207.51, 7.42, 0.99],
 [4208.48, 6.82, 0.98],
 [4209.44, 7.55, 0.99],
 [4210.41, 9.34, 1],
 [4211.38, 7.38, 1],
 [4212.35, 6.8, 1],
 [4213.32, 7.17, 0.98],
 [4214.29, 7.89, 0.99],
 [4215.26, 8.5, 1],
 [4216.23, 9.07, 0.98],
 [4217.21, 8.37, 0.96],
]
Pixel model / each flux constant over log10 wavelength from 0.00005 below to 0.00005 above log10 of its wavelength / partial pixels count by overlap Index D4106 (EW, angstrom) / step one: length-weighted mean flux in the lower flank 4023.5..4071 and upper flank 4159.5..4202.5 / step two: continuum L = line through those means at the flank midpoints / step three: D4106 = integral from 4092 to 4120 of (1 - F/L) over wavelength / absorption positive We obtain 3.4 angstrom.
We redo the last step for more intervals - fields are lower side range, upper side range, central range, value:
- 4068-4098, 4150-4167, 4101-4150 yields 3.5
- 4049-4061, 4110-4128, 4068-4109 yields 4.2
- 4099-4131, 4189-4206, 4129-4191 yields -3.5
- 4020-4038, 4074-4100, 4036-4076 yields 1.1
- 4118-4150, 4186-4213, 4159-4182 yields -0.4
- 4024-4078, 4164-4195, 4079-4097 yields 1.0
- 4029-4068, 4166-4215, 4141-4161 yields -0.2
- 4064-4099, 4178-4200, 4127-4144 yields -0.4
